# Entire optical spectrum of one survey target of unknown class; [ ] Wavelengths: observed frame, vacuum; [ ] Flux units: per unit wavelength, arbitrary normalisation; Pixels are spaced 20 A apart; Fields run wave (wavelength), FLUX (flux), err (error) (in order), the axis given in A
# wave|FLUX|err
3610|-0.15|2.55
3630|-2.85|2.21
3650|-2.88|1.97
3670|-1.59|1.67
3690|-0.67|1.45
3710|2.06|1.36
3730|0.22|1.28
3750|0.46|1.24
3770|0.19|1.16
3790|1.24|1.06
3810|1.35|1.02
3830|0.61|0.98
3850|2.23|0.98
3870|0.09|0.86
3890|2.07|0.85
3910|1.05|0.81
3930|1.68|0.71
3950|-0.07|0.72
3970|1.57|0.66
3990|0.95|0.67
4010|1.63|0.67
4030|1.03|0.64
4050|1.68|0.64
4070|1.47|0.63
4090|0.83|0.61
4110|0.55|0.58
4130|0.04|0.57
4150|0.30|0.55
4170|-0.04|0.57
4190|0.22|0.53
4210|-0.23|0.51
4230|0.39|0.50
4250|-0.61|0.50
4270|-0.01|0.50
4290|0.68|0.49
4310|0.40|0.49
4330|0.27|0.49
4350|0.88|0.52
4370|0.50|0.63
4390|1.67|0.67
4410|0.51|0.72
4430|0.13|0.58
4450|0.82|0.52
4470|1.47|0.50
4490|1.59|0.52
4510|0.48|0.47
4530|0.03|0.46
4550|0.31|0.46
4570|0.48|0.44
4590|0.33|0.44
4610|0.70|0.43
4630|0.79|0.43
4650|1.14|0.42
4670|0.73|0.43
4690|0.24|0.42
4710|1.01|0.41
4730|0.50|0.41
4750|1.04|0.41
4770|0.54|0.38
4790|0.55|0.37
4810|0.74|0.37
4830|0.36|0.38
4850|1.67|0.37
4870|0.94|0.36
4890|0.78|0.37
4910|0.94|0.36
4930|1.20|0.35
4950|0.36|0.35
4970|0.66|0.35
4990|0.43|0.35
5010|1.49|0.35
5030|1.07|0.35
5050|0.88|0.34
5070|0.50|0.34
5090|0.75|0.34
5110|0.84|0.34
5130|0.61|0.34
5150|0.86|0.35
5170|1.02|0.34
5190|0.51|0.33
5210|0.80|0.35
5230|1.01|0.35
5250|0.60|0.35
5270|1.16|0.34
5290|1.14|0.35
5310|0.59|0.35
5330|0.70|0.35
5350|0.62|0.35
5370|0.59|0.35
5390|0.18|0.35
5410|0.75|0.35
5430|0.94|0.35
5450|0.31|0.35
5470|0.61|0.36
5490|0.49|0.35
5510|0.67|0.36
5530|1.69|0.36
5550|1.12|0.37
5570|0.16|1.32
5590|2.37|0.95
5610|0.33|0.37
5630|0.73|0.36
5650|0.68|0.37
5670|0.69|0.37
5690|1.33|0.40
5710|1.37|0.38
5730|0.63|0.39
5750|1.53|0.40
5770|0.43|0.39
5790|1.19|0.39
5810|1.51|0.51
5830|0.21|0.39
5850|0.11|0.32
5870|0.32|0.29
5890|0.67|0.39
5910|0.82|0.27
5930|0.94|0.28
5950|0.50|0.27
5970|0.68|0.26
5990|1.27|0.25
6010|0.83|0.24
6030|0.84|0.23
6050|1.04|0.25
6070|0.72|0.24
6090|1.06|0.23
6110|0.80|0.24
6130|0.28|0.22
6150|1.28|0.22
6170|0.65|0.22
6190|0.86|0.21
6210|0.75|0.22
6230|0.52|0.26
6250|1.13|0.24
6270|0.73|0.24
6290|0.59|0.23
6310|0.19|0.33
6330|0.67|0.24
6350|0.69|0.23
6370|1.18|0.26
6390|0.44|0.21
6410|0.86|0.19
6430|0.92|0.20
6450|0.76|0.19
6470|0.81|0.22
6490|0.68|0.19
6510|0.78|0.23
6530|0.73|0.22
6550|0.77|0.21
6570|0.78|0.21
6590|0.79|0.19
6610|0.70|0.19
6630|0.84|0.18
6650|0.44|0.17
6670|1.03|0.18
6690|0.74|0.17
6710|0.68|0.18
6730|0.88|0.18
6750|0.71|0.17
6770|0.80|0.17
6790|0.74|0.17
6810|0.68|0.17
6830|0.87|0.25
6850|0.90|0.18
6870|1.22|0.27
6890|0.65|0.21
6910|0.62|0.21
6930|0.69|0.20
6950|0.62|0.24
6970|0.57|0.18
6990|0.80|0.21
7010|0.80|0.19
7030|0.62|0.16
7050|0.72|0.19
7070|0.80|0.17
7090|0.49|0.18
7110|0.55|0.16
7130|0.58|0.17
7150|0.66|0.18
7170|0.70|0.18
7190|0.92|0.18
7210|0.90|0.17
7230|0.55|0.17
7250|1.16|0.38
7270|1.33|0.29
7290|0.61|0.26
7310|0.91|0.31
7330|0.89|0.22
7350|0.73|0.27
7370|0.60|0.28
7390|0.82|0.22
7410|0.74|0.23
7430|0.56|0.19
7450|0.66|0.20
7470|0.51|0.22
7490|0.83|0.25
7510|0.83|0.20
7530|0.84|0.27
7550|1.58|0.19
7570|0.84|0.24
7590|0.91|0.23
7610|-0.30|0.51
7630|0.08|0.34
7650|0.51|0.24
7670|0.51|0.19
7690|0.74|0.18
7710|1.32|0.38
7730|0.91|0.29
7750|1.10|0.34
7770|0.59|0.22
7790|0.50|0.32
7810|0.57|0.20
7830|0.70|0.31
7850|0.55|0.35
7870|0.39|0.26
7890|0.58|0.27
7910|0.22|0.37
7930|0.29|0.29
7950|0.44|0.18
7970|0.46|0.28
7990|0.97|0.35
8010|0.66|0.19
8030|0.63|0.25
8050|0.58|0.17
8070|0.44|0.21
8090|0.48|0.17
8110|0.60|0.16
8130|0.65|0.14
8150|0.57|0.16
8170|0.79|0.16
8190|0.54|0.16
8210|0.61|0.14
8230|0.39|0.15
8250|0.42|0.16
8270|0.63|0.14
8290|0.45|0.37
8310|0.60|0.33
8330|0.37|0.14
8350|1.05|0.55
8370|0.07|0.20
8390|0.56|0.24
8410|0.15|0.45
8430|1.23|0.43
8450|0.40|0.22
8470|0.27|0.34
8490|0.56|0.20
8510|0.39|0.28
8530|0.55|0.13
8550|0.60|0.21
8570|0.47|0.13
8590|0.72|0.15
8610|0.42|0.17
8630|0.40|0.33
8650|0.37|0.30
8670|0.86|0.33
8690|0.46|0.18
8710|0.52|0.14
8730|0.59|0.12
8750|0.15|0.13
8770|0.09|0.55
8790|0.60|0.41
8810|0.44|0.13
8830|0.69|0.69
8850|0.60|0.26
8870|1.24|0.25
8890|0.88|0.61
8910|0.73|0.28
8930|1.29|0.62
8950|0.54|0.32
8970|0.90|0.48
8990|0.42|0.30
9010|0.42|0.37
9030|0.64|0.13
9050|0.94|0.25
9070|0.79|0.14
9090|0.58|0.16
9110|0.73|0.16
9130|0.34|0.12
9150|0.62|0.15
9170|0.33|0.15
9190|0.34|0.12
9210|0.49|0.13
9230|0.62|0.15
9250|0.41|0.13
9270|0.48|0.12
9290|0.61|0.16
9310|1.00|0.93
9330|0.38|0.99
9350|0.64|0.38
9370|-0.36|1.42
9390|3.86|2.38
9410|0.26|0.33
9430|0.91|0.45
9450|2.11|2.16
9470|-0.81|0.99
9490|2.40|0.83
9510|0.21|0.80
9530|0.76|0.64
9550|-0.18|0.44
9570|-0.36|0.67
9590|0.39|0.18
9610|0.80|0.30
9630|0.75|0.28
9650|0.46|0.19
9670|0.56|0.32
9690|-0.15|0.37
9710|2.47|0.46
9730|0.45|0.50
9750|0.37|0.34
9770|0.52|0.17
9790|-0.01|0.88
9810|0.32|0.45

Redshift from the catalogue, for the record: 0.149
